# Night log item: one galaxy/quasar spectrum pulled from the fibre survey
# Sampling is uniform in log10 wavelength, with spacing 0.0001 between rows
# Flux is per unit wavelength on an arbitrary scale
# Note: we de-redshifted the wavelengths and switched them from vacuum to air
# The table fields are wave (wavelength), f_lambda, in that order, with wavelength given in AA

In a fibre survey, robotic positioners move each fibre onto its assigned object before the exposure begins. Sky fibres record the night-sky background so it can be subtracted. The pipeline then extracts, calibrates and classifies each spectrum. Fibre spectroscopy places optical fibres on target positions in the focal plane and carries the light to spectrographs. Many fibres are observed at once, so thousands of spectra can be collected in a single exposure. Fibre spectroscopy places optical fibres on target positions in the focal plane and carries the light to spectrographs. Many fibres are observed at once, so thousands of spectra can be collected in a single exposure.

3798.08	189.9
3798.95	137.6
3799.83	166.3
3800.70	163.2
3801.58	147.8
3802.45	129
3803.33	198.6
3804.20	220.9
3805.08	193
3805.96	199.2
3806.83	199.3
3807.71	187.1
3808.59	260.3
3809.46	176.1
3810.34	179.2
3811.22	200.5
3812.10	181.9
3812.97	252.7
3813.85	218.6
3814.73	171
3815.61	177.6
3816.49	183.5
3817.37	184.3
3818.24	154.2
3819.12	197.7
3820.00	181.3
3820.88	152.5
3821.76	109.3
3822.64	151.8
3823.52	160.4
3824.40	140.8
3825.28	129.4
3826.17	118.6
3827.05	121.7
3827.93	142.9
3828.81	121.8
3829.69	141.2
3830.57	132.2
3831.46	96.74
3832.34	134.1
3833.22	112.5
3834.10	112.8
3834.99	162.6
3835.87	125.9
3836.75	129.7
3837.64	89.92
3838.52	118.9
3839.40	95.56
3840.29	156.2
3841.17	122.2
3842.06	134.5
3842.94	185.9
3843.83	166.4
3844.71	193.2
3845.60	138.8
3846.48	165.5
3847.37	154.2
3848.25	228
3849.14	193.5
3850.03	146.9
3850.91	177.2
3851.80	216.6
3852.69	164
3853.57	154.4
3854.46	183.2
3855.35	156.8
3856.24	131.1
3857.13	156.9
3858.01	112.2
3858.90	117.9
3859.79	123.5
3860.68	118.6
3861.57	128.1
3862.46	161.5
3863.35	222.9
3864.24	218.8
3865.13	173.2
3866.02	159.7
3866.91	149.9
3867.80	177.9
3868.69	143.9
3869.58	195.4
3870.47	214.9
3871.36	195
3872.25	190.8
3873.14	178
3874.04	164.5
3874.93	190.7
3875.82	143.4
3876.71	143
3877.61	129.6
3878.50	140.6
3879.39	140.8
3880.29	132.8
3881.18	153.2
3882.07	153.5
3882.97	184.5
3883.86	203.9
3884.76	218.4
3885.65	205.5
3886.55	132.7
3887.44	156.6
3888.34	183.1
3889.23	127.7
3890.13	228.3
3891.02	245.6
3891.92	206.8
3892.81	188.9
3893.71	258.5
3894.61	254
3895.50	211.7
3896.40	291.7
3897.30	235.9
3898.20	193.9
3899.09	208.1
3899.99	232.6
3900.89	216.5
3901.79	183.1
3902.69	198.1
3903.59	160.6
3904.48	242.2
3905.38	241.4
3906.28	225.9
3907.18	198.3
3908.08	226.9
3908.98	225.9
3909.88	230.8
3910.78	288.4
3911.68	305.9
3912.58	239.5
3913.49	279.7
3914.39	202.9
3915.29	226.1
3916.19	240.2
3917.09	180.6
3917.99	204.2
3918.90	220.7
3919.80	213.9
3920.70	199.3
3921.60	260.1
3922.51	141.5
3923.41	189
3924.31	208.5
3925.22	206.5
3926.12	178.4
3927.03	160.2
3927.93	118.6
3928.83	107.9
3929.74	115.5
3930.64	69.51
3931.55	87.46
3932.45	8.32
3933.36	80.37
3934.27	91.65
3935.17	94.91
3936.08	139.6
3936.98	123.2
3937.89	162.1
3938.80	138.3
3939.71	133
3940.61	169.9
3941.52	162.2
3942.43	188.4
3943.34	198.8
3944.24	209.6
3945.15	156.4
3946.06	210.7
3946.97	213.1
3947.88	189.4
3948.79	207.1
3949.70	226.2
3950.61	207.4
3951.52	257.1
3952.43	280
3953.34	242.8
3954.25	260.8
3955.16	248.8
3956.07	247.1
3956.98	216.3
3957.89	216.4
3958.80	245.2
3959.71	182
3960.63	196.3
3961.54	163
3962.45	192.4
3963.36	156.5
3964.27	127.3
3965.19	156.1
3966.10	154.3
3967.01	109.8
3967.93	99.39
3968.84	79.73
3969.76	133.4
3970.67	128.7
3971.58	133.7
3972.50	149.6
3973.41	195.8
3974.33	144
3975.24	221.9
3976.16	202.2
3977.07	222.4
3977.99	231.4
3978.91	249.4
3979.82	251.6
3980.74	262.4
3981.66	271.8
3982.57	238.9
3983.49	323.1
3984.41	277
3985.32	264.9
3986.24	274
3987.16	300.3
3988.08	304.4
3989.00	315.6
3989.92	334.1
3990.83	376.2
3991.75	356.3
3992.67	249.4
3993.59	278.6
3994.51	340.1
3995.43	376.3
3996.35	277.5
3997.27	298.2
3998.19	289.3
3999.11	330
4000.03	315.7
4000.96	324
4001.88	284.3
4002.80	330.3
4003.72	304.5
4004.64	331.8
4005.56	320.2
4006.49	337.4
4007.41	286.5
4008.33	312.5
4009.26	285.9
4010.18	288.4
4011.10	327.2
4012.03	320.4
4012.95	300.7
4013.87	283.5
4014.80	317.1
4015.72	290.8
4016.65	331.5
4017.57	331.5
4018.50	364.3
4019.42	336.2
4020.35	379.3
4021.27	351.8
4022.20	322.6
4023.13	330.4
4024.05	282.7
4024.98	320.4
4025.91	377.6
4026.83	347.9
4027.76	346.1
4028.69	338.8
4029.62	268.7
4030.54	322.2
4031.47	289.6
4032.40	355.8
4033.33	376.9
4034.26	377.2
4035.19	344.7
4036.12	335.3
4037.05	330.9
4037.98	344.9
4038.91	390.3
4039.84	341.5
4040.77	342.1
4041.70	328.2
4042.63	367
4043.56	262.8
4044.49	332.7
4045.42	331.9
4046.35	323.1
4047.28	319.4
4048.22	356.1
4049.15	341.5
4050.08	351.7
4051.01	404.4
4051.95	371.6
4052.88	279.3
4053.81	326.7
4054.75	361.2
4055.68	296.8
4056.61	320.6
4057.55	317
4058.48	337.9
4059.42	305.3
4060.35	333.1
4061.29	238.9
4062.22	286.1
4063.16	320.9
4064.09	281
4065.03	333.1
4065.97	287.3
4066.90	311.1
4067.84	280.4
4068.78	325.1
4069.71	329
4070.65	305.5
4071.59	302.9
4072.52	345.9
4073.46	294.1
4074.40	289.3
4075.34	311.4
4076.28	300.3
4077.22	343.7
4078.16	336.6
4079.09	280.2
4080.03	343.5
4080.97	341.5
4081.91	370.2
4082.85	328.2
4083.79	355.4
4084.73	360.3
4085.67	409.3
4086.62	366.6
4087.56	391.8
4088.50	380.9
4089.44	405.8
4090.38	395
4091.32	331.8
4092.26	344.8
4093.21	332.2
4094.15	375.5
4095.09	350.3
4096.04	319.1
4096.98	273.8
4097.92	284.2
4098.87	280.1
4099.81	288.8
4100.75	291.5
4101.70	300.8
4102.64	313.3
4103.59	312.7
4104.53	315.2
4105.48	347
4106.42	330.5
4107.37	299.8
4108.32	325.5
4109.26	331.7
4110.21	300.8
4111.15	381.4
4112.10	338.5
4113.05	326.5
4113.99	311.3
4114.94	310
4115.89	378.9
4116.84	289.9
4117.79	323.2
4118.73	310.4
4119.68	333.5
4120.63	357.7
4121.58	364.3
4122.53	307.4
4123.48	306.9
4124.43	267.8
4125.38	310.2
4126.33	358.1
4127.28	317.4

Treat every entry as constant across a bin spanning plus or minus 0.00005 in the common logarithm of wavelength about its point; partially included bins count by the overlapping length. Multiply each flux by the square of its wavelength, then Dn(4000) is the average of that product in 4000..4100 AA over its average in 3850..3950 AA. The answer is 1.96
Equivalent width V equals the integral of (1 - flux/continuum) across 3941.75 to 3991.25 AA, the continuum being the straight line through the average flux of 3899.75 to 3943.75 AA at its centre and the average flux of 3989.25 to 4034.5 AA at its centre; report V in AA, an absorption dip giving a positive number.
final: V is 7.17 AA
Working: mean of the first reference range 182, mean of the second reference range 323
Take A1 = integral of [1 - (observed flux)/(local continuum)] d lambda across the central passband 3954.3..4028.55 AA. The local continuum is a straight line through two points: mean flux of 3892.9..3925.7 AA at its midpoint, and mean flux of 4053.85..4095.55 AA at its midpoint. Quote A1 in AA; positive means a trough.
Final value 3.0 AA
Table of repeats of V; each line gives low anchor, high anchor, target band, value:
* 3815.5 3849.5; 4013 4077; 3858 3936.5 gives 6.5 AA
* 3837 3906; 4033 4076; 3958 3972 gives 5.5 AA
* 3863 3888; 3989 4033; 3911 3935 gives 5.0 AA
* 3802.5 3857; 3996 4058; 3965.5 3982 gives 6.1 AA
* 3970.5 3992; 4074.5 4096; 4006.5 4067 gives -4.6 AA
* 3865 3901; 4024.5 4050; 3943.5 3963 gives 2.9 AA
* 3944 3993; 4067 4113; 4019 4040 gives -4.9 AA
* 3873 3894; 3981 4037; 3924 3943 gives 8.3 AA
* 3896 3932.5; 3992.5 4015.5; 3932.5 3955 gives 5.6 AA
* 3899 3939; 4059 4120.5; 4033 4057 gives -4.4 AA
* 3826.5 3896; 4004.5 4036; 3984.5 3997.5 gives -0.6 AA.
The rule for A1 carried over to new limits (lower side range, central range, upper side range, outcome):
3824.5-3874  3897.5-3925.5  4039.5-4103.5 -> -2.5 AA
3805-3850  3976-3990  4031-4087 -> 0.2 AA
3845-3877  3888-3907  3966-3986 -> -4.2 AA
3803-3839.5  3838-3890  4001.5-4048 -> 8.6 AA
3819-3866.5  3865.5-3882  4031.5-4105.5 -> 0.9 AA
